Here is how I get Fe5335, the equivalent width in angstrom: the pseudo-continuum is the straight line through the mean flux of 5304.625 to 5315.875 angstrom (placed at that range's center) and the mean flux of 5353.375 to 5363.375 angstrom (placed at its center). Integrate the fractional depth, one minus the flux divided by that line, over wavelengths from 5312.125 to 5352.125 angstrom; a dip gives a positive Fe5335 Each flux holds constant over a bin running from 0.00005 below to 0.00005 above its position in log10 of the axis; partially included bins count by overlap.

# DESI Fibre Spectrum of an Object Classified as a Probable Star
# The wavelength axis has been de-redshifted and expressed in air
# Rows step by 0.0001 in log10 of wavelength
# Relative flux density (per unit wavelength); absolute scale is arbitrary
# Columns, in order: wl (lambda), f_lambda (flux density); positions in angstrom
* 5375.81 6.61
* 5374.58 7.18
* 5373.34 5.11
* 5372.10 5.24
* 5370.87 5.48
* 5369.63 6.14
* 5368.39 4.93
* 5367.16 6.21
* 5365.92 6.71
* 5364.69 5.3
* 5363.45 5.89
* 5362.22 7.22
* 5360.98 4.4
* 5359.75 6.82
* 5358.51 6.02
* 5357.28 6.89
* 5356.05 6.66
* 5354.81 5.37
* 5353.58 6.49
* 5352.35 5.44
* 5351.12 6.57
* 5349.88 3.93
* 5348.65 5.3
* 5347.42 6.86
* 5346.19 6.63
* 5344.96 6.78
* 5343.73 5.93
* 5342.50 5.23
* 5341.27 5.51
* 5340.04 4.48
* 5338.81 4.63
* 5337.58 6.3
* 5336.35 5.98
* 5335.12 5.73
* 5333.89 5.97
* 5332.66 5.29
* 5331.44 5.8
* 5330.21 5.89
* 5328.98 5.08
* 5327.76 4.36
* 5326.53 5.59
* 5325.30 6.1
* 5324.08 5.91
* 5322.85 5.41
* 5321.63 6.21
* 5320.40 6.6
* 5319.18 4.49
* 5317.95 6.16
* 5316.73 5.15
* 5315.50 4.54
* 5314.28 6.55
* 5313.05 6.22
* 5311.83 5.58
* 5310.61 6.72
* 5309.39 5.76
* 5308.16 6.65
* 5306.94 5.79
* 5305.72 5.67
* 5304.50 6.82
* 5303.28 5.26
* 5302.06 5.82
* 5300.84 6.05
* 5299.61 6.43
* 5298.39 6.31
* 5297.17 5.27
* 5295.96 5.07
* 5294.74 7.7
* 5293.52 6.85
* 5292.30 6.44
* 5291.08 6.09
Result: 2.9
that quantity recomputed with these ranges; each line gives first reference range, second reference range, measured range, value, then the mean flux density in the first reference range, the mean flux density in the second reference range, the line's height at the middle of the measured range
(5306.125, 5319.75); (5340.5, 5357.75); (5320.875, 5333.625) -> 0.57 angstrom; 5.78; 5.95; 5.85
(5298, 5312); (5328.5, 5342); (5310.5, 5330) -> 0.52 angstrom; 6.08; 5.51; 5.8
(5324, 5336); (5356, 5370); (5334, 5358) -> -0.06 angstrom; 5.57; 6.08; 5.81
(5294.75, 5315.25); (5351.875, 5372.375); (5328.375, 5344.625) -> 1.21 angstrom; 6.02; 5.97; 5.99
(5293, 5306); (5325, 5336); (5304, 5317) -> -0.11 angstrom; 6.12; 5.53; 5.91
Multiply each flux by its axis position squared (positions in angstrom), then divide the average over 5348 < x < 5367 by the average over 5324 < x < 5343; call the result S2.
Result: 1.09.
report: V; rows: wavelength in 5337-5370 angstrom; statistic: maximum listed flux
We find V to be 7.22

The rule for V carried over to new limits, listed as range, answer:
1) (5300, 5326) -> 6.82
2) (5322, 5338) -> 6.3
